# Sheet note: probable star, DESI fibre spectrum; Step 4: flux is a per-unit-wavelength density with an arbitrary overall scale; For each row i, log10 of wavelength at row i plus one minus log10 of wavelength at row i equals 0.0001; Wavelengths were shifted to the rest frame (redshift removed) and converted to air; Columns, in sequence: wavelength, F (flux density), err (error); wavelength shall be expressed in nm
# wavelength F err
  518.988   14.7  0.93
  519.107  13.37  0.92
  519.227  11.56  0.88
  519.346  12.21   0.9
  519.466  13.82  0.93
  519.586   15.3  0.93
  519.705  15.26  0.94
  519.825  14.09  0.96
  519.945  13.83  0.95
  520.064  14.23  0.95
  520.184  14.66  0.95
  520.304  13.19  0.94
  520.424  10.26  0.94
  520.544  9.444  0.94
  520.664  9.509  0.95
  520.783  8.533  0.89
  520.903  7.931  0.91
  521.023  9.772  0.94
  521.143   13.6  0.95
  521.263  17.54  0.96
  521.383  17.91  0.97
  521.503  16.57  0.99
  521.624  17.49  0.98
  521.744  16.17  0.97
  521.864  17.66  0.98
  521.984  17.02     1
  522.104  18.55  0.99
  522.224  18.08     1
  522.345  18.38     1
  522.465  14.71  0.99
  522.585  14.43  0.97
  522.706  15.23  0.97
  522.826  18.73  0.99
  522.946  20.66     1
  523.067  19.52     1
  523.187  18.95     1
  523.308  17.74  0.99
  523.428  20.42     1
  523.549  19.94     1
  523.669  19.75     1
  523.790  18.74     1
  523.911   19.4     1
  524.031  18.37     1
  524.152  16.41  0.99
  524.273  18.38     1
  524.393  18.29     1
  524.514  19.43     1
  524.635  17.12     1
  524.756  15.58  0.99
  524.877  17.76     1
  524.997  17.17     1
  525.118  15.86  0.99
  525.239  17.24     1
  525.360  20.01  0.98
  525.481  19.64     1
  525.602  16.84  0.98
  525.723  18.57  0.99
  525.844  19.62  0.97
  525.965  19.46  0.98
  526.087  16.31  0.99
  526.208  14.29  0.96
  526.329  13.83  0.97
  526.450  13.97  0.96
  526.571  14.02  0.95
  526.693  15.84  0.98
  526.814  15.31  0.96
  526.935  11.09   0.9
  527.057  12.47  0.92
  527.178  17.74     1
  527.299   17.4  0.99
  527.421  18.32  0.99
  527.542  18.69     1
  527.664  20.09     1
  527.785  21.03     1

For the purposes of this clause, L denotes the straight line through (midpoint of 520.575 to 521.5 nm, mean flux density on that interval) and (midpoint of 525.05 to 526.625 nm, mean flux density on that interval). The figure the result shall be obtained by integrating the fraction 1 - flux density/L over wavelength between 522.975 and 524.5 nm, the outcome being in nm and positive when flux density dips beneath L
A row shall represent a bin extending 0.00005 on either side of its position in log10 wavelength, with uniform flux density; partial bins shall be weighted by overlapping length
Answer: -0.41 nm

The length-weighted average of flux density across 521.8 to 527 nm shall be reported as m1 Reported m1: 17.4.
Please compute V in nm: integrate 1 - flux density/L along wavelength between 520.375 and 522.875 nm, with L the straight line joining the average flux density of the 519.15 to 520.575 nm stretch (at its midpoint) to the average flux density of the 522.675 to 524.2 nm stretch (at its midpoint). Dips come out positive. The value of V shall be 0.230 nm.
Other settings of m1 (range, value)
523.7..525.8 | 18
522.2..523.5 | 17.9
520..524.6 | 16.2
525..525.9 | 18.2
